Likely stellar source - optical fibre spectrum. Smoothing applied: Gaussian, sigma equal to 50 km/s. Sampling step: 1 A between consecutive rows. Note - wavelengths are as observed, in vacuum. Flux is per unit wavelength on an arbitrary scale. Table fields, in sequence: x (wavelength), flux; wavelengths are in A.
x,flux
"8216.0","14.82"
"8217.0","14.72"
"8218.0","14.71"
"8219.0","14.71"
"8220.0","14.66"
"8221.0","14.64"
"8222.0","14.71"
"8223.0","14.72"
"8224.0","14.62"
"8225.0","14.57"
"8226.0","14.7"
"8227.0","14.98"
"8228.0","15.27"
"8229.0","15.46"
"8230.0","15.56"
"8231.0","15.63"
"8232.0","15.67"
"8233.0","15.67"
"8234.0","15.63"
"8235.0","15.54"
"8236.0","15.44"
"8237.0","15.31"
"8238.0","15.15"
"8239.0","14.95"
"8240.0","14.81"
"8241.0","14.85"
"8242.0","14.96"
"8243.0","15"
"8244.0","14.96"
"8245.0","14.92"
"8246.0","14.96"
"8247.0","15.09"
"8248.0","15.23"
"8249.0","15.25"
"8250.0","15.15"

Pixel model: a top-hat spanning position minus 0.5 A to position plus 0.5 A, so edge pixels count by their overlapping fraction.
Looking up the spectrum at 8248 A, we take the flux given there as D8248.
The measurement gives 15.23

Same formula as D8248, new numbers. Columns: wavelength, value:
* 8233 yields 15.67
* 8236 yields 15.44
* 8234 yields 15.63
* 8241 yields 14.85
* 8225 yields 14.57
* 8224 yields 14.62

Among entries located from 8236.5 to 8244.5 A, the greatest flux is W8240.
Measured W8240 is 15.31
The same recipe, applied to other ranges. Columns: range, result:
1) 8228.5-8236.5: 15.67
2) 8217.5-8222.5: 14.71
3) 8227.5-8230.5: 15.56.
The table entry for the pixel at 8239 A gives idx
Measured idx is 14.95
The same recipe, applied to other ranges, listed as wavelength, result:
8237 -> 15.31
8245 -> 14.92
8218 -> 14.71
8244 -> 14.96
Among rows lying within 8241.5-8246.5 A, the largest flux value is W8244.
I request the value 15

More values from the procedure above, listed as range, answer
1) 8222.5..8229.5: 15.46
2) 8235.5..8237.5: 15.44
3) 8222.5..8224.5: 14.72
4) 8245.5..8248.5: 15.23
